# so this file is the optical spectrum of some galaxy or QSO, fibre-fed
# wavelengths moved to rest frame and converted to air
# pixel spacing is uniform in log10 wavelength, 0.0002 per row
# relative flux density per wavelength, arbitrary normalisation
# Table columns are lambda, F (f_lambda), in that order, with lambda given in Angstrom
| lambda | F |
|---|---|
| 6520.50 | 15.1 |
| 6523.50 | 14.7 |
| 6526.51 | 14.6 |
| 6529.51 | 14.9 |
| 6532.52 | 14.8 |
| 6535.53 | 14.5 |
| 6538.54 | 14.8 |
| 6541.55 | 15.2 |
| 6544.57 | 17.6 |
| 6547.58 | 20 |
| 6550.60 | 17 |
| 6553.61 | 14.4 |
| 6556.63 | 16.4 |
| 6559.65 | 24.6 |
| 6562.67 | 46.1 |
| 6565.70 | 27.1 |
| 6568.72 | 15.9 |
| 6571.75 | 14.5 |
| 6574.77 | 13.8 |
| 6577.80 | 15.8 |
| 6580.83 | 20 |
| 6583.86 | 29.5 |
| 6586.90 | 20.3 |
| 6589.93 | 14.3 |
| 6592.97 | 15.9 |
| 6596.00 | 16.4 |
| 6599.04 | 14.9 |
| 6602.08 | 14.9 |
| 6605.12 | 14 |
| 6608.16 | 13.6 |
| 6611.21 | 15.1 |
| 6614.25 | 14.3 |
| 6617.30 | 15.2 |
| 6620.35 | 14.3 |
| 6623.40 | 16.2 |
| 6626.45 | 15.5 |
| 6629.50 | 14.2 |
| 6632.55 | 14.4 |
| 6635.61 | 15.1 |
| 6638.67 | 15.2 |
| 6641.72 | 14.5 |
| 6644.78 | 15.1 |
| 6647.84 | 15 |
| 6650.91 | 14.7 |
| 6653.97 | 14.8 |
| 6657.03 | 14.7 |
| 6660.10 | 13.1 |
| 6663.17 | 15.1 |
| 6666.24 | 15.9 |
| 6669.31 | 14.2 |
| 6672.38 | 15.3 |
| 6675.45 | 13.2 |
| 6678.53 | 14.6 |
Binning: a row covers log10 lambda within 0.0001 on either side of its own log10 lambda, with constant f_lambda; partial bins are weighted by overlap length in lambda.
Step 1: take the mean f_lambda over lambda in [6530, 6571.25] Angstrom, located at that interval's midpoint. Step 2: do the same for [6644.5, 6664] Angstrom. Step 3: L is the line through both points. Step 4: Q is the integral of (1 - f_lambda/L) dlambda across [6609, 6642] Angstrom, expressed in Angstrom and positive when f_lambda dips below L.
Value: 2.2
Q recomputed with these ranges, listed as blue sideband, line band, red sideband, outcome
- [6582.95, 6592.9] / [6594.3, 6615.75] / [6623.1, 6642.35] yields 4.0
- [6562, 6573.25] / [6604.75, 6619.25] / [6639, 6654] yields 3.5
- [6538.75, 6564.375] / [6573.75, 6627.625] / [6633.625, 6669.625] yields 5.1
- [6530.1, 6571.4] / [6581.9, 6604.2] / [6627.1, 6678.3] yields -0.4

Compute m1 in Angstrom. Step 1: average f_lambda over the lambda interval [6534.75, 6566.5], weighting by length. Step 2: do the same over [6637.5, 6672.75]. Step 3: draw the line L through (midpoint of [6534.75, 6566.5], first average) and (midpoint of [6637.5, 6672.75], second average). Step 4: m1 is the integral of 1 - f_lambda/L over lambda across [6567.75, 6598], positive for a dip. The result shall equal 2.0 Angstrom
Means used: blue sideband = 20.7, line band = 17.6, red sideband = 14.8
